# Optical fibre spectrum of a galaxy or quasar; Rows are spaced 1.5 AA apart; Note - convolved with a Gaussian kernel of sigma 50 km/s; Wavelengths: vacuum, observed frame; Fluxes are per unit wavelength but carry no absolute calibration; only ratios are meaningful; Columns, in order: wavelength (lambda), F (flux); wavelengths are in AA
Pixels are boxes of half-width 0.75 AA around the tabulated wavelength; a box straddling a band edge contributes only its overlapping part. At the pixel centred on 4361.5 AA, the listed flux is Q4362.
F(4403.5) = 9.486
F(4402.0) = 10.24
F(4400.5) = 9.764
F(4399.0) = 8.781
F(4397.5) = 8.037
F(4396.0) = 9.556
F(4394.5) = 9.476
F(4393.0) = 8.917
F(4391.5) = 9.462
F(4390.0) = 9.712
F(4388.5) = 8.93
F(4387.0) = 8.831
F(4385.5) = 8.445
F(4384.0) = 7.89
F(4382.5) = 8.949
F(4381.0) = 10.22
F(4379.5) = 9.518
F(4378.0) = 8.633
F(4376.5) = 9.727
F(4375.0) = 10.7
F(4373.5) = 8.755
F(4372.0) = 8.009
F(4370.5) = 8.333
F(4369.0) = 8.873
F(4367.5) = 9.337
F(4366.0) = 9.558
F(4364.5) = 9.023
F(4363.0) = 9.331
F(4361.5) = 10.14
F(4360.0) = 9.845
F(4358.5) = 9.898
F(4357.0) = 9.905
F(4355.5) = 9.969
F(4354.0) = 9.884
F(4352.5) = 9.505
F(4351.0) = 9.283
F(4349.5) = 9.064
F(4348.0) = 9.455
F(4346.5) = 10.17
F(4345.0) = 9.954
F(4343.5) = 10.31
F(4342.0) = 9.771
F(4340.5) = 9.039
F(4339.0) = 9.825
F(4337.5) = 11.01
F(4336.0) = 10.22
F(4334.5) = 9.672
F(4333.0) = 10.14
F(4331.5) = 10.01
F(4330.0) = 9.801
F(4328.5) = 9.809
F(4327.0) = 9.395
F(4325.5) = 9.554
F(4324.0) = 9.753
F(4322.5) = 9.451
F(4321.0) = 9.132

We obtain 10.14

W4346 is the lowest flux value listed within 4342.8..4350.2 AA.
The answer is 9.064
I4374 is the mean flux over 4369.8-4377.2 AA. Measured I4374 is 9.11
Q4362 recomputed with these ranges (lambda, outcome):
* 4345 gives 9.954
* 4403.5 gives 9.486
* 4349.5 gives 9.064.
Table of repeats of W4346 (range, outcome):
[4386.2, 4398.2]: 8.037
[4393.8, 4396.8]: 9.476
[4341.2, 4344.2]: 9.771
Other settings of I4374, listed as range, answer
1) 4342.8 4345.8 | 10.1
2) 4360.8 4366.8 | 9.51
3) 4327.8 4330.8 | 9.81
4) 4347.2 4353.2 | 9.33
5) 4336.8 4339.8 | 10.4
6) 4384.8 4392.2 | 9.08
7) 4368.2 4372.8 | 8.42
